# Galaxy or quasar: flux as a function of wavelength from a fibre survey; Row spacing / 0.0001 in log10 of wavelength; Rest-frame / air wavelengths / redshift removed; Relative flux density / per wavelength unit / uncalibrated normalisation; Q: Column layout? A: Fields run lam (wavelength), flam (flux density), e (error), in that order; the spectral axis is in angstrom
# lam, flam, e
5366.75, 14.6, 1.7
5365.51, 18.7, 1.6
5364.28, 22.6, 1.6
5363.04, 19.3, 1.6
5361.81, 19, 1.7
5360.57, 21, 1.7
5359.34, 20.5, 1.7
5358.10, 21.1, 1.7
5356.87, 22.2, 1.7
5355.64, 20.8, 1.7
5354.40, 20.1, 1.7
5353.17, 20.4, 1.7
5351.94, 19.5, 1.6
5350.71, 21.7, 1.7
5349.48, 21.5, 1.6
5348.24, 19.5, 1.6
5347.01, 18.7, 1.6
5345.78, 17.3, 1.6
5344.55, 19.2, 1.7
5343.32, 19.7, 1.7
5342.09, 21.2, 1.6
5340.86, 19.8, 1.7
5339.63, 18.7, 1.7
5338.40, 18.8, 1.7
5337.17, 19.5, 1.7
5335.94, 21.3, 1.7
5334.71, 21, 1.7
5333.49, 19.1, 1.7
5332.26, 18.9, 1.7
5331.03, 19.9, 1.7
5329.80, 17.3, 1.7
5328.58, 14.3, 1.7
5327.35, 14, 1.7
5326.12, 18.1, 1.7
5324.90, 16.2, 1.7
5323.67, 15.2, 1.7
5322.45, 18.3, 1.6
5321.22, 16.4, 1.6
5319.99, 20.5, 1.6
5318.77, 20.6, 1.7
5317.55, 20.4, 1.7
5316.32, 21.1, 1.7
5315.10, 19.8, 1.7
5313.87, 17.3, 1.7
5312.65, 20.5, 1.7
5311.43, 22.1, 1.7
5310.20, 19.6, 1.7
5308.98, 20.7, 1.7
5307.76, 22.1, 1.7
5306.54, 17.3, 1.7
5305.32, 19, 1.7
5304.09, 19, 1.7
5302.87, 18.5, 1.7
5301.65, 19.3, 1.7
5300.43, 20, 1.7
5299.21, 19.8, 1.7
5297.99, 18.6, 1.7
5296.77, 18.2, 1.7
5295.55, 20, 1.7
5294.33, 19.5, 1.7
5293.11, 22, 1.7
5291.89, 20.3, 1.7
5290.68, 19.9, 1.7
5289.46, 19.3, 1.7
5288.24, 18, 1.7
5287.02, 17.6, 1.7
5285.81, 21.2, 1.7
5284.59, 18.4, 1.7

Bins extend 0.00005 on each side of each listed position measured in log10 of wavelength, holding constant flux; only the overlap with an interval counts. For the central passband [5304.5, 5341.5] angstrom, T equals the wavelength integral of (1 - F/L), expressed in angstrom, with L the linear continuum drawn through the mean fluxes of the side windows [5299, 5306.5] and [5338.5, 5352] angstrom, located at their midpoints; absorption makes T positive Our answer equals 0.8 angstrom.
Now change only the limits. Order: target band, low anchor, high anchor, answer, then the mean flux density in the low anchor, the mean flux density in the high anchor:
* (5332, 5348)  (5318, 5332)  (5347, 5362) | -0.41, 17.4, 20.6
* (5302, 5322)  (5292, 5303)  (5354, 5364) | 0.18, 19.6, 20.6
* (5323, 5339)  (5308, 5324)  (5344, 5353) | 1.34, 19.6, 19.7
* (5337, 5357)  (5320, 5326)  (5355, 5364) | -0.49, 17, 20.6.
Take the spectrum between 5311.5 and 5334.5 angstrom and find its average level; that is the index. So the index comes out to 18.4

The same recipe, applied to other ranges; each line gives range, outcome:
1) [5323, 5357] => 19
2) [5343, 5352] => 19.6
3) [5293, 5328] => 19.1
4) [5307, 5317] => 20.3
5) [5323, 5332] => 16.5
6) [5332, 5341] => 19.7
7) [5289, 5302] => 19.7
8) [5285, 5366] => 19.4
